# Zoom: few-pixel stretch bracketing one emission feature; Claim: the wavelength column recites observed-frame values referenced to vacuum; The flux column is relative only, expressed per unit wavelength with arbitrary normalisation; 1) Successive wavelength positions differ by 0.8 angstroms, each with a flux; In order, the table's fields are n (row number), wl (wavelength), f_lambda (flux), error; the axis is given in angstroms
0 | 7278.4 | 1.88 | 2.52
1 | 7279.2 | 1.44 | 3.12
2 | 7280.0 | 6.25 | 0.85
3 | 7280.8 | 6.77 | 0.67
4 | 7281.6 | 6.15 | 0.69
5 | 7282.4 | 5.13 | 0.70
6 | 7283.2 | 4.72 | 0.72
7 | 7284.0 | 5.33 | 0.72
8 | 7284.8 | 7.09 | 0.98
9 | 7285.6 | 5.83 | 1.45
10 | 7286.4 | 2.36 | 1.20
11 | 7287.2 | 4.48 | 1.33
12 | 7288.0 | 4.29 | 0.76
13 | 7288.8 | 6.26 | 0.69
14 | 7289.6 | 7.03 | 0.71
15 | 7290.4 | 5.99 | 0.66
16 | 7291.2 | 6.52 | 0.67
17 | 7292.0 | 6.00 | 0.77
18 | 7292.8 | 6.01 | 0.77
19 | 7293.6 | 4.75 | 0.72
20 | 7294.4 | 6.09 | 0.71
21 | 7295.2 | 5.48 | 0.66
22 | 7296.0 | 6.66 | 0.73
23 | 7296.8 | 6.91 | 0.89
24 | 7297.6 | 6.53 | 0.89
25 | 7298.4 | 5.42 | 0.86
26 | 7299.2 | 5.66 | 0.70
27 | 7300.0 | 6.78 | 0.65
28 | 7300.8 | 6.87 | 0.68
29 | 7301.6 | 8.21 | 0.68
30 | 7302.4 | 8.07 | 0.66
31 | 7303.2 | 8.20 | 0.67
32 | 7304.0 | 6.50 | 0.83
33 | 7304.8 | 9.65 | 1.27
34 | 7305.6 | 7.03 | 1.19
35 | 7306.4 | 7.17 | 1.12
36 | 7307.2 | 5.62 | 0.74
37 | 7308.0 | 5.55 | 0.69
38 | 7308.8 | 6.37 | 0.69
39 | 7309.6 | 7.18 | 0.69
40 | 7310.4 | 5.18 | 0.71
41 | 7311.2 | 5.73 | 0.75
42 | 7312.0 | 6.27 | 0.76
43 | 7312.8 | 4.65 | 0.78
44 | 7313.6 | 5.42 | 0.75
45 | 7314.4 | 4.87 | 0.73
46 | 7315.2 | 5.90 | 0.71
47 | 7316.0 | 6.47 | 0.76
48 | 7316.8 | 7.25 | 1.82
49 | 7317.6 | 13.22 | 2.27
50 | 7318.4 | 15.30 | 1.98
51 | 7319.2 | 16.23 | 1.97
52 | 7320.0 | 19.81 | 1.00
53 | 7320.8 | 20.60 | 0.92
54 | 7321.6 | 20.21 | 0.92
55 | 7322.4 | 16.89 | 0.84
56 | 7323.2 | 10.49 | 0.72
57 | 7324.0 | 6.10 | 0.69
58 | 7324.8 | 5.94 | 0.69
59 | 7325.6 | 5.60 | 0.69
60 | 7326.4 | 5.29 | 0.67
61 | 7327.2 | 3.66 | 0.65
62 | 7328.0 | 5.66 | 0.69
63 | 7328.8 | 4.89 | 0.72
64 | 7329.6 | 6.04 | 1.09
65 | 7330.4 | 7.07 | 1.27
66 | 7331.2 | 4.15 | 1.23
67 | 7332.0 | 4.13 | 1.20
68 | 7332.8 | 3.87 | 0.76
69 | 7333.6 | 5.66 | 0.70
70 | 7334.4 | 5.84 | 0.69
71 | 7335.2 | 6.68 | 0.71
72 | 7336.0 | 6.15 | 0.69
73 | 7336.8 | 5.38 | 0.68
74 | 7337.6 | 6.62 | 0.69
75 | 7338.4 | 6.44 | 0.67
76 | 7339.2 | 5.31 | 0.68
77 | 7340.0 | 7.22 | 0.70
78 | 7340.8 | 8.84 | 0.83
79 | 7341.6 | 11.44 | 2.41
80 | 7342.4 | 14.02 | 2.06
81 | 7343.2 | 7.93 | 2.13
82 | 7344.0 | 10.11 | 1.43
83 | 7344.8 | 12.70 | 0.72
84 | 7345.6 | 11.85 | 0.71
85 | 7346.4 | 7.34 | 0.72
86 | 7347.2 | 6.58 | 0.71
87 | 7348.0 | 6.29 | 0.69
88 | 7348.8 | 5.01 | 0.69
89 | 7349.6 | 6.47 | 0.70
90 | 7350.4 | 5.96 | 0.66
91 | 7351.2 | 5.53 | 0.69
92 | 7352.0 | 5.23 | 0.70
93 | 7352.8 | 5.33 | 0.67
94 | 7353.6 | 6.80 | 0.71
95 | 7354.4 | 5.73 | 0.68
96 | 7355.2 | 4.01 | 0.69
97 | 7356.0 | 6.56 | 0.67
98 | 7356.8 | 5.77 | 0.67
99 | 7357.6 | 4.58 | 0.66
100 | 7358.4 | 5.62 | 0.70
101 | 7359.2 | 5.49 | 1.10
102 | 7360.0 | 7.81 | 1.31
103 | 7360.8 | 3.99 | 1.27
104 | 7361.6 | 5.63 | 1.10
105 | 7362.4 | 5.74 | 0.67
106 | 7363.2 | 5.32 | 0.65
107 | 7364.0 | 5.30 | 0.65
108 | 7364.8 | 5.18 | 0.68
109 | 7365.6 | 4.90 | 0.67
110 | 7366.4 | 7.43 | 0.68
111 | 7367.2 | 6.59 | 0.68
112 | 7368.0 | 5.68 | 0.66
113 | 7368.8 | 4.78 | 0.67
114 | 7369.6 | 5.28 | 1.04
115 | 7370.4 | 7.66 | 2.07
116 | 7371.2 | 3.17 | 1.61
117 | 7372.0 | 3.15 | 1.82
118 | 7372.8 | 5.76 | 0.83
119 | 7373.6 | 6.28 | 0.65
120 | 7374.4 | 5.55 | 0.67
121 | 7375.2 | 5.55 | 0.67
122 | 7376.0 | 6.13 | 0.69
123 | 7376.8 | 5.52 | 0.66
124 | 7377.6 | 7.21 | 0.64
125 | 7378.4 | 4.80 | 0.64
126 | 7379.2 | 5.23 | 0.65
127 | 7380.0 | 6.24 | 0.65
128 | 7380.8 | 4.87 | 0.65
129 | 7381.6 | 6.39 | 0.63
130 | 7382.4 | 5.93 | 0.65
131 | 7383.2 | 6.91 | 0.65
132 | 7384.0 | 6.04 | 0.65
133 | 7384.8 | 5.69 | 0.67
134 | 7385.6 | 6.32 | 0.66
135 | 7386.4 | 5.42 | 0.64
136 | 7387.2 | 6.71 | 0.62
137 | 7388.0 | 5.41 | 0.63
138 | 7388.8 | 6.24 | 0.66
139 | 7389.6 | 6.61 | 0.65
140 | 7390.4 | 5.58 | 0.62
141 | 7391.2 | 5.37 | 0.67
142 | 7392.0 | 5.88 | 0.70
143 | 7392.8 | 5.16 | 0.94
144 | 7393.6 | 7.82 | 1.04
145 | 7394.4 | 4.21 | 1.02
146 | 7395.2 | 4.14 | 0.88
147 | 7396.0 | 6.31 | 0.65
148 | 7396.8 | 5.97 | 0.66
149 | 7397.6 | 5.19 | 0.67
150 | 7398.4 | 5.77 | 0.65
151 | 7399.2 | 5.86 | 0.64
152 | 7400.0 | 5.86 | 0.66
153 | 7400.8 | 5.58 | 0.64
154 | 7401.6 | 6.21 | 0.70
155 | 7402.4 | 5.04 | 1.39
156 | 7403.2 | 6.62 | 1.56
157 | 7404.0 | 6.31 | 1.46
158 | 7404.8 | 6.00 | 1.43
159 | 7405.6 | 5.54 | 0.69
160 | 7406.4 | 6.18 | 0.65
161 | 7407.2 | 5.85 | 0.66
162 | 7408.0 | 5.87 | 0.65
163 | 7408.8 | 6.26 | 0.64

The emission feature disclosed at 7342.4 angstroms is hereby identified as [N II] 6583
